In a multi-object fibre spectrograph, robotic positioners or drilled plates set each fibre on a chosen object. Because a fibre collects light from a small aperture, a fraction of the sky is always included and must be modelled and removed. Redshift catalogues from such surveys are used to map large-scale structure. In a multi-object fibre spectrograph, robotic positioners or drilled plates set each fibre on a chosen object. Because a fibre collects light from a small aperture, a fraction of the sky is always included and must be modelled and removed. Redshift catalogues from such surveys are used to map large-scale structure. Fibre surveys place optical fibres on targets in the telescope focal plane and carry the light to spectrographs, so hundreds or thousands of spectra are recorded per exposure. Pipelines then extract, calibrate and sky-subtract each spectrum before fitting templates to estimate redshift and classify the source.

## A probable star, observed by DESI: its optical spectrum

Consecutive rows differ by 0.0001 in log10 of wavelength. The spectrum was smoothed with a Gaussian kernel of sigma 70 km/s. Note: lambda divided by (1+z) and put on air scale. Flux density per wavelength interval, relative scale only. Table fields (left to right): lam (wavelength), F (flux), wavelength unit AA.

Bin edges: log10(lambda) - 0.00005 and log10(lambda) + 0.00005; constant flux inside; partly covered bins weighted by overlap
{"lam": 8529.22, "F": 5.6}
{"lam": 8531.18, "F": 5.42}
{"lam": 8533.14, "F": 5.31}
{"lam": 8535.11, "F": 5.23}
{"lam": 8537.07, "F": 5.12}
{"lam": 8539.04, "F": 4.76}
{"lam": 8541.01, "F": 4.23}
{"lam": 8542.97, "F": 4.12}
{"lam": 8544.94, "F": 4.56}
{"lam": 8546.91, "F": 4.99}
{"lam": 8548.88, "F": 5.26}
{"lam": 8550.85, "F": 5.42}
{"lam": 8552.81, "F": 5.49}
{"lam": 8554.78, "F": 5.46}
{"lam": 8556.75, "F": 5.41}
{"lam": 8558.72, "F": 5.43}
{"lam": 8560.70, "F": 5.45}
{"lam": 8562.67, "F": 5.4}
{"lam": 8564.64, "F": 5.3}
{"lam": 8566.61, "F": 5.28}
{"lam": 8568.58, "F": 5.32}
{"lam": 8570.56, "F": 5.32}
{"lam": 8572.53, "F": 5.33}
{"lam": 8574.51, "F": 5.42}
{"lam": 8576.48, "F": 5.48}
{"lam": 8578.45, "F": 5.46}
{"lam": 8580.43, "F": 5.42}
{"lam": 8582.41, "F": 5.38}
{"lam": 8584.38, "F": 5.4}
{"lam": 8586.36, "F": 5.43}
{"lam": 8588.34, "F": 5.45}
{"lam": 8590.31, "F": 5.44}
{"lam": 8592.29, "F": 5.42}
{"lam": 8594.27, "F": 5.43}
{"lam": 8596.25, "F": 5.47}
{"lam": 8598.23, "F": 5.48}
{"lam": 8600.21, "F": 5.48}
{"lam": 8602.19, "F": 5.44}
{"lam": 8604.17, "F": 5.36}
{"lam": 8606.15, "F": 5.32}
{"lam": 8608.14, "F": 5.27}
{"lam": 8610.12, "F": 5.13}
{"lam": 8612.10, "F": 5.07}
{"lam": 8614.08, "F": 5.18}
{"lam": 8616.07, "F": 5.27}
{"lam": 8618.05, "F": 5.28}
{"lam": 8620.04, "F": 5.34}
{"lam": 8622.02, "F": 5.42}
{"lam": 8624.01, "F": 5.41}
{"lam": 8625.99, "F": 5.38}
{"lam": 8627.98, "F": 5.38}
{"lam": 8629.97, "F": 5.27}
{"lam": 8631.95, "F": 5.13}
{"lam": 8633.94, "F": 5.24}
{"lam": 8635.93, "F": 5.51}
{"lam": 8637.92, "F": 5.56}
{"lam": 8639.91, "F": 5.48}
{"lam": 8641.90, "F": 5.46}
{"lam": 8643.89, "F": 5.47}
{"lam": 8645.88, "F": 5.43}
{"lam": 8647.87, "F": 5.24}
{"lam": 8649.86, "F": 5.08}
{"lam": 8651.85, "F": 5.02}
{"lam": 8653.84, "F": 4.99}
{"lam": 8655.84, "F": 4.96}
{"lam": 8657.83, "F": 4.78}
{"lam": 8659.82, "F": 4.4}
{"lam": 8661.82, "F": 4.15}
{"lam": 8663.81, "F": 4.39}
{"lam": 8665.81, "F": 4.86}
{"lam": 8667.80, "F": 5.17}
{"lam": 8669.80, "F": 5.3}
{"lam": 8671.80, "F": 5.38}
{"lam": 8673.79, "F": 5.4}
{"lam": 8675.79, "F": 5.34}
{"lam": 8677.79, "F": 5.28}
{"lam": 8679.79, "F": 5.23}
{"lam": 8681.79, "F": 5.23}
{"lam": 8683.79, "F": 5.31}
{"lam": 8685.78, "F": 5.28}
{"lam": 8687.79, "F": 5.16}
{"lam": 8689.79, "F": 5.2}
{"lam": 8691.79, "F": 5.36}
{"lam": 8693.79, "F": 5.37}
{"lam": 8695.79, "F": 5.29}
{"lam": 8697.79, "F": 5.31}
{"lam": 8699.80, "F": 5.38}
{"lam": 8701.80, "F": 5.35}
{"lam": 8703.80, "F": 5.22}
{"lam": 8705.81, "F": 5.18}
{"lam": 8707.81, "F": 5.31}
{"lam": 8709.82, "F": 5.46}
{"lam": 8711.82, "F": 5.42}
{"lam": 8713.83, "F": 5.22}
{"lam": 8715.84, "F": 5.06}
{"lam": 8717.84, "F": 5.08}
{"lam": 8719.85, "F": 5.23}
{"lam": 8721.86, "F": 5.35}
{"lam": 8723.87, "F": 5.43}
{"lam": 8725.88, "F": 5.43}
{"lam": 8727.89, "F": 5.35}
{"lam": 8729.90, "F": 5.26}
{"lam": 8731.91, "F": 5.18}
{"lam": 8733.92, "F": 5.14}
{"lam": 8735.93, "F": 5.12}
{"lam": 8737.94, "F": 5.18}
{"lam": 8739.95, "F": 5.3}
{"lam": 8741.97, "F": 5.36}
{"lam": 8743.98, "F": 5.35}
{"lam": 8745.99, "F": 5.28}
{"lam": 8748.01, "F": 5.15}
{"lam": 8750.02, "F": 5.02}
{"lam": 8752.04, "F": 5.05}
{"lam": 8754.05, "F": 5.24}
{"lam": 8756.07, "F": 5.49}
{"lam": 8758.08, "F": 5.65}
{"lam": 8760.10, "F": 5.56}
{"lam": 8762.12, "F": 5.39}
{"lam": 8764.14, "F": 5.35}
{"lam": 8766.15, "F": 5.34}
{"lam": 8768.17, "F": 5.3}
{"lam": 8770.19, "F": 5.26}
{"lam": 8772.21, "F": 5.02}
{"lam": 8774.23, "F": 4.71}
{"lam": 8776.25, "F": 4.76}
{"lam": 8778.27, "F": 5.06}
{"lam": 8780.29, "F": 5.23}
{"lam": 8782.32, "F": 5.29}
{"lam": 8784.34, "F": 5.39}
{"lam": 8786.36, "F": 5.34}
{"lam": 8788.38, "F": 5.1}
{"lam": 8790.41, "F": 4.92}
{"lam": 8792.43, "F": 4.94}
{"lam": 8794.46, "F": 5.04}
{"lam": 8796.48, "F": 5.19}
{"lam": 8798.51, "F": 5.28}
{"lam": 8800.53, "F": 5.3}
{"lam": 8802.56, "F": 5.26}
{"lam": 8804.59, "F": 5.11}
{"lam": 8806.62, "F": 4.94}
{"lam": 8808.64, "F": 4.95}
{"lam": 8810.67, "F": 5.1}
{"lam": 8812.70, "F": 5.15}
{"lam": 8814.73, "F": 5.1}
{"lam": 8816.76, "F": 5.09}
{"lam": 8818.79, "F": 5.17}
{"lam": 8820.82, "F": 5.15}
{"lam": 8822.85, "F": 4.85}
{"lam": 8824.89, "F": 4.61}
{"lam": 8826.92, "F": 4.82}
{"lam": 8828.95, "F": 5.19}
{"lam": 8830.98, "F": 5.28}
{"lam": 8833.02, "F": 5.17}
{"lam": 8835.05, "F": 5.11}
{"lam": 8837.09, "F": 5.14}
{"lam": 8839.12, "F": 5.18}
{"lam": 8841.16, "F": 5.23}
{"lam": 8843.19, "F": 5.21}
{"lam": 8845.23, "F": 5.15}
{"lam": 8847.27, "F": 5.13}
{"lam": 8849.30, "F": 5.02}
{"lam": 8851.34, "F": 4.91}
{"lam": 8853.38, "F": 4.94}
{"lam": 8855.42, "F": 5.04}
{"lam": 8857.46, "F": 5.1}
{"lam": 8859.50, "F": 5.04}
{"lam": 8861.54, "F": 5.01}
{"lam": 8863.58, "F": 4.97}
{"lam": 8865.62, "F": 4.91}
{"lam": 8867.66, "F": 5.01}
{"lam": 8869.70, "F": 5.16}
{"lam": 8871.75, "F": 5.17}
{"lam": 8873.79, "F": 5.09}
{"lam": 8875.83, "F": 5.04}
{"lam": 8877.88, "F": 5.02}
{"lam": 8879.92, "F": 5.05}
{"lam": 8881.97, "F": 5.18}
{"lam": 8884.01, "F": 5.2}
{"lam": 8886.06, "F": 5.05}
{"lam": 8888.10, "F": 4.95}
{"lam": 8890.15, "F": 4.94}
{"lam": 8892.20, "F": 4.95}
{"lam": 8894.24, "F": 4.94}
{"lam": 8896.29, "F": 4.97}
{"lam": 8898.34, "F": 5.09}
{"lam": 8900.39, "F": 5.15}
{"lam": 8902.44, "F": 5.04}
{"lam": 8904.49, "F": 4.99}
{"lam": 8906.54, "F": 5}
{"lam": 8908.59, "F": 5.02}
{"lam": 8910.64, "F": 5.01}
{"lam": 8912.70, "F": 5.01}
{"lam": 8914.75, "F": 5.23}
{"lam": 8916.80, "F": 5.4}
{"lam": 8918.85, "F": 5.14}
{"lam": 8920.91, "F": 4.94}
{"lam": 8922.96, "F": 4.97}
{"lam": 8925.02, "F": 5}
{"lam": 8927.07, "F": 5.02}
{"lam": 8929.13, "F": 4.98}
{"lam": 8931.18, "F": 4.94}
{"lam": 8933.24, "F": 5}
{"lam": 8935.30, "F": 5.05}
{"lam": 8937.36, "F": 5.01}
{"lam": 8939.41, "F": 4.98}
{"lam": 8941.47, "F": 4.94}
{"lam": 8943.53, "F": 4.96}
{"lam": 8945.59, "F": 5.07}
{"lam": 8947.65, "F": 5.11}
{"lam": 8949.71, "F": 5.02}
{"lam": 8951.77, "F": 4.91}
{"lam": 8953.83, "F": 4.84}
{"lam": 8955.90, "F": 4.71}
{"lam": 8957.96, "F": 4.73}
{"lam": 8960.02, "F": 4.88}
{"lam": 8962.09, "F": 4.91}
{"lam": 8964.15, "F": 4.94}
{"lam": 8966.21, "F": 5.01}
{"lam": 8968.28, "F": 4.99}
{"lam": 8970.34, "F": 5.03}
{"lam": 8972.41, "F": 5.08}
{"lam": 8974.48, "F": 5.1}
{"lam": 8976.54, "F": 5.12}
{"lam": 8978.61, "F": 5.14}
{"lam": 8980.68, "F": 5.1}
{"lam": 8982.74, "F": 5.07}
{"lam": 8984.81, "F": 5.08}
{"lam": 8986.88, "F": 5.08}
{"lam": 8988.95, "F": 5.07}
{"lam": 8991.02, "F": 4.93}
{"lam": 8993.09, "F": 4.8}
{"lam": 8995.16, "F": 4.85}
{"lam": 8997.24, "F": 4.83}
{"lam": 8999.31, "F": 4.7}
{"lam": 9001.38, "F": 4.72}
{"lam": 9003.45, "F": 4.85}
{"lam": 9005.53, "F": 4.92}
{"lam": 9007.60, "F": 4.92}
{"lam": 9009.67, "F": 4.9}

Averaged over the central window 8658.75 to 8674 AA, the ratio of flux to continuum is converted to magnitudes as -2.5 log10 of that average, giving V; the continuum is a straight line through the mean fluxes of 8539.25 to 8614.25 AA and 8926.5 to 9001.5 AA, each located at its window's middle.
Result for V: 0.08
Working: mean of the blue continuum 5.28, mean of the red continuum 4.97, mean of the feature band 4.86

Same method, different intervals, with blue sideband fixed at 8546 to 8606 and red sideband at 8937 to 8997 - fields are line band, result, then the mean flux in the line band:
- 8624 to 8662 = 0.03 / 5.18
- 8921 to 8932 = 0.01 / 4.98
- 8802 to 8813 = 0.02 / 5.07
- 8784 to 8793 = 0.01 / 5.13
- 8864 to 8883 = 0.00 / 5.07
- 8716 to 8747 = -0.01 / 5.26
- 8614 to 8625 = 0.00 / 5.33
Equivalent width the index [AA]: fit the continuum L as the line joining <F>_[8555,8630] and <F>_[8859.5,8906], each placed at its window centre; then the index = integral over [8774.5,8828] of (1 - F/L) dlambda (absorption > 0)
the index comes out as 0.6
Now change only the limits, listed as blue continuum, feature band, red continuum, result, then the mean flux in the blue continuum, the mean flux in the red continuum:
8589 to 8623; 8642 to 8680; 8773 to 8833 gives 1.6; 5.34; 5.08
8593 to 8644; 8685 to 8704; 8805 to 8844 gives -0.2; 5.35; 5.08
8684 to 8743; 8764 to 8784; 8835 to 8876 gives 0.2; 5.28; 5.07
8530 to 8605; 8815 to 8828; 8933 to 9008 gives 0.3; 5.28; 4.96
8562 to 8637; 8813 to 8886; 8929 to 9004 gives 0.2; 5.36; 4.96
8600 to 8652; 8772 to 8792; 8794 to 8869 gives 0.2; 5.32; 5.08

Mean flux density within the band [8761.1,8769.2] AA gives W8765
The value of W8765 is 5.35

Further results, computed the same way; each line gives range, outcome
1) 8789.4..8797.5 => 5.02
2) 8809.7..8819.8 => 5.12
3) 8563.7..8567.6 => 5.3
